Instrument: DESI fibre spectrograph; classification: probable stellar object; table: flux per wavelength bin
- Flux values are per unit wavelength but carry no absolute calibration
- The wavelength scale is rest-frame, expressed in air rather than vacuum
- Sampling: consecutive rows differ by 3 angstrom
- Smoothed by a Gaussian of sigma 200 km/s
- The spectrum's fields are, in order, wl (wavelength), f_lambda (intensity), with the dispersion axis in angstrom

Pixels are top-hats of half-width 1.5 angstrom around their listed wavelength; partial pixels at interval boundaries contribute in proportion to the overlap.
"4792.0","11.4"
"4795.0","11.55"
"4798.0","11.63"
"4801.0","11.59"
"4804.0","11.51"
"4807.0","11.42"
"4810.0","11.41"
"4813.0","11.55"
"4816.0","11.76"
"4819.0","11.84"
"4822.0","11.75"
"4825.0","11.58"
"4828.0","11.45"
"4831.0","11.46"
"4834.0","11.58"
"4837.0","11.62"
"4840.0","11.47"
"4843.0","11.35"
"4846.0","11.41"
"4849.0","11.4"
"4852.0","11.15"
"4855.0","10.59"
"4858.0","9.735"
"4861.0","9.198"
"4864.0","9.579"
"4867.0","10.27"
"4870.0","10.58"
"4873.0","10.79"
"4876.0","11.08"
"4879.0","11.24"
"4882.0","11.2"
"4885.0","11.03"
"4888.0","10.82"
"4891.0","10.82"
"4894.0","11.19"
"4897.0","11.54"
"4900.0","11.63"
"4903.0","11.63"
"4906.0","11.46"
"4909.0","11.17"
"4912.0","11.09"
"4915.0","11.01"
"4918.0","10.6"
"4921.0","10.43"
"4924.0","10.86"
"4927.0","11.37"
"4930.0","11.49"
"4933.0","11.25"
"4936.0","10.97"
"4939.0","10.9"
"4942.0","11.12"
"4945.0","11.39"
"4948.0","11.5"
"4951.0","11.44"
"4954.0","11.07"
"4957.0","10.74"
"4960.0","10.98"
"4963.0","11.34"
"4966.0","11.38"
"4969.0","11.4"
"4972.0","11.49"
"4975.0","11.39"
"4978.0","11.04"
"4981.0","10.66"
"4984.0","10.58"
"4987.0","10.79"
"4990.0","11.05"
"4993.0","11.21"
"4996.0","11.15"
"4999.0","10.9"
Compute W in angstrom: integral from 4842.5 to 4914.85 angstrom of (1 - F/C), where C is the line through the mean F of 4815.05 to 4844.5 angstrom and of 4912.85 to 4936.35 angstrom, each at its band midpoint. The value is 2.36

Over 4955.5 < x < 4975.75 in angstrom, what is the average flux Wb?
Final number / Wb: 11.2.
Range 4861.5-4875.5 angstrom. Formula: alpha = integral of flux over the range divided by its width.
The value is 10.3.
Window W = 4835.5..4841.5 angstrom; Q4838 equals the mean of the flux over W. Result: 11.5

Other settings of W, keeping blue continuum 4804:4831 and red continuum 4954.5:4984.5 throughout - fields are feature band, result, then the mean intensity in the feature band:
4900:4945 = 0.5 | 11.1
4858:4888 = 2.3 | 10.5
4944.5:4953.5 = -0.2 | 11.4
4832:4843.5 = 0.0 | 11.5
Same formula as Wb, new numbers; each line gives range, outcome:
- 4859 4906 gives 10.8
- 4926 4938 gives 11.3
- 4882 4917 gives 11.2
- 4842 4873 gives 10.5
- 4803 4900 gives 11.1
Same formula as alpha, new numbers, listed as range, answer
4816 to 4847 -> 11.6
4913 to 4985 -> 11.1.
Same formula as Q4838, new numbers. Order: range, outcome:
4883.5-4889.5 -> 10.9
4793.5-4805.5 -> 11.6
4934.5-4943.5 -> 11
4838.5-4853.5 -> 11.4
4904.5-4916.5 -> 11.2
